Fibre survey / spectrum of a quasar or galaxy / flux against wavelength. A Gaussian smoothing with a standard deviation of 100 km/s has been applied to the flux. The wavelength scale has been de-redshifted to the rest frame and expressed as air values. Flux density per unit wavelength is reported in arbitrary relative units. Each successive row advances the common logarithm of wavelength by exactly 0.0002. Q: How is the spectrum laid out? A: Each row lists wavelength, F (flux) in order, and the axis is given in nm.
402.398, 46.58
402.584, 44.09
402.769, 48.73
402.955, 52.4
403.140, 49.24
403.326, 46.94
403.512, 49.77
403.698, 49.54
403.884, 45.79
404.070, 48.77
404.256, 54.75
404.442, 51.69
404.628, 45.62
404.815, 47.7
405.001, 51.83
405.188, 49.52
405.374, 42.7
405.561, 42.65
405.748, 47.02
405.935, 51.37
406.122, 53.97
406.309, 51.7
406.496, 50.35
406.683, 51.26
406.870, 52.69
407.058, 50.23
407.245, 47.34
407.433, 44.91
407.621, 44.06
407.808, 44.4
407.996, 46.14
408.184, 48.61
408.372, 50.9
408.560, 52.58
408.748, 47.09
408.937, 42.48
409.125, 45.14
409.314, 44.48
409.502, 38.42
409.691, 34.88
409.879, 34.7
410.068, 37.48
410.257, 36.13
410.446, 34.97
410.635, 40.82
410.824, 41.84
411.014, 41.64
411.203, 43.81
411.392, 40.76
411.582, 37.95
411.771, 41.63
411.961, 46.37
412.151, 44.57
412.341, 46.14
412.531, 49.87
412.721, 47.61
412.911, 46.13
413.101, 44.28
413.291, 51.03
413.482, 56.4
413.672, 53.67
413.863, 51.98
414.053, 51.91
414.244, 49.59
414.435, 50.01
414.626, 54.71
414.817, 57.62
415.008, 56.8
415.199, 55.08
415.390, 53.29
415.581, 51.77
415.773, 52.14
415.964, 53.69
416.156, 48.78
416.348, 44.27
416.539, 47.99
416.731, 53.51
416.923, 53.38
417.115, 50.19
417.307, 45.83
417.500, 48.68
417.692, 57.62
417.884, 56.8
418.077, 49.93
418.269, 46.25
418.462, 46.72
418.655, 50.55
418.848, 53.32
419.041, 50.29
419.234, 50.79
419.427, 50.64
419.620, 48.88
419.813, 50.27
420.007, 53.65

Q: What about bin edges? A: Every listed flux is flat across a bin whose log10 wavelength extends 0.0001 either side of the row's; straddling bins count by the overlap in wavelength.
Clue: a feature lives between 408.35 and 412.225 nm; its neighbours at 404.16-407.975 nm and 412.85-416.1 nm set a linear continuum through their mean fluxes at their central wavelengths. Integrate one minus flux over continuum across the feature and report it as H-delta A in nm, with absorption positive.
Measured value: 0.682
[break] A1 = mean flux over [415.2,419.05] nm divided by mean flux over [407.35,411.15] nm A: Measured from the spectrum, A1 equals 1.2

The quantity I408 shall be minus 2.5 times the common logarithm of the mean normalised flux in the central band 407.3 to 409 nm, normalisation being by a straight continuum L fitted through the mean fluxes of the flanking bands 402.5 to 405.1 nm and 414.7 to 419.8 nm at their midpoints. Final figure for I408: 0.07 mag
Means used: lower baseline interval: 49.1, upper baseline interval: 51.3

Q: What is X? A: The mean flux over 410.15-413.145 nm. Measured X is 42.7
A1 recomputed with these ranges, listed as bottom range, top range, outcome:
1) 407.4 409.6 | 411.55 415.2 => 1.09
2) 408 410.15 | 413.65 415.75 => 1.22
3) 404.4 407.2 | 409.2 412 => 0.80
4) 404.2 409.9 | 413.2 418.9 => 1.10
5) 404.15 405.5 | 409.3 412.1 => 0.81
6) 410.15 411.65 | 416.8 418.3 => 1.29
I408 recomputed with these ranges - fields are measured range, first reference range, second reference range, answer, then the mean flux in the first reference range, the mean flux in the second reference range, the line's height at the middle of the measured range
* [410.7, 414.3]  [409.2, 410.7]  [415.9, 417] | -0.096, 37.8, 50.1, 42.6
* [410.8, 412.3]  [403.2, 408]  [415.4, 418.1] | 0.177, 48.6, 51.1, 50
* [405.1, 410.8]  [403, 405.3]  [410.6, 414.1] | 0.063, 49.3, 46.3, 47.9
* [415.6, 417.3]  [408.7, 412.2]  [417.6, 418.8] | -0.030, 40.7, 51.4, 48.9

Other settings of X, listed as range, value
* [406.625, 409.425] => 47.4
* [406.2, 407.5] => 49.9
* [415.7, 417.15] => 50.5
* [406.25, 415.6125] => 46.7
